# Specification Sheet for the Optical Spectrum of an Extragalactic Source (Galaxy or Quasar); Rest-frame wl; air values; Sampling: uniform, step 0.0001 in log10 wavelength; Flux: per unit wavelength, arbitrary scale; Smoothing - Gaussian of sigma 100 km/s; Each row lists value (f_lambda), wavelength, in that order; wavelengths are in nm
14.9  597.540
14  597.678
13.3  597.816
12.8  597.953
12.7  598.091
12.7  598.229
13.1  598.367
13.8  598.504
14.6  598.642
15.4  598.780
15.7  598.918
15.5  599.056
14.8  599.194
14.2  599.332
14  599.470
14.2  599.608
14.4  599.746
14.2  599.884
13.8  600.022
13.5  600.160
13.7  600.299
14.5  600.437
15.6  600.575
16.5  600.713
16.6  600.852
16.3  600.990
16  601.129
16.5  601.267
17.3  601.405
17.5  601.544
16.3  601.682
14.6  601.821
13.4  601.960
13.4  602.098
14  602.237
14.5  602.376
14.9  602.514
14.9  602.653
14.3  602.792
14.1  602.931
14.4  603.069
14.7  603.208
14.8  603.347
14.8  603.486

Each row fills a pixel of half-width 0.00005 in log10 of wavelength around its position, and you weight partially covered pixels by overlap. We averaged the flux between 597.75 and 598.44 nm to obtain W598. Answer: 12.9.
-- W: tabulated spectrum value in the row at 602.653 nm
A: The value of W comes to 14.9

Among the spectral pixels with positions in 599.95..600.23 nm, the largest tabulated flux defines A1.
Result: 13.8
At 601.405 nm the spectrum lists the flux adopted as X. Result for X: 17.3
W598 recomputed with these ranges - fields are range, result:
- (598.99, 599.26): 15.1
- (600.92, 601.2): 16.2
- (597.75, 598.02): 13.1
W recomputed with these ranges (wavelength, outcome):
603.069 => 14.4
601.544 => 17.5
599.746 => 14.4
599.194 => 14.8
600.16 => 13.5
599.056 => 15.5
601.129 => 16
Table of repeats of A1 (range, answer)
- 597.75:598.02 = 13.3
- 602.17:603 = 14.9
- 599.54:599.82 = 14.4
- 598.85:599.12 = 15.7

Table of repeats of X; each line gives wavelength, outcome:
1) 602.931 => 14.1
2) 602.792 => 14.3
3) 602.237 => 14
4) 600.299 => 13.7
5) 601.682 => 16.3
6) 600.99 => 16.3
